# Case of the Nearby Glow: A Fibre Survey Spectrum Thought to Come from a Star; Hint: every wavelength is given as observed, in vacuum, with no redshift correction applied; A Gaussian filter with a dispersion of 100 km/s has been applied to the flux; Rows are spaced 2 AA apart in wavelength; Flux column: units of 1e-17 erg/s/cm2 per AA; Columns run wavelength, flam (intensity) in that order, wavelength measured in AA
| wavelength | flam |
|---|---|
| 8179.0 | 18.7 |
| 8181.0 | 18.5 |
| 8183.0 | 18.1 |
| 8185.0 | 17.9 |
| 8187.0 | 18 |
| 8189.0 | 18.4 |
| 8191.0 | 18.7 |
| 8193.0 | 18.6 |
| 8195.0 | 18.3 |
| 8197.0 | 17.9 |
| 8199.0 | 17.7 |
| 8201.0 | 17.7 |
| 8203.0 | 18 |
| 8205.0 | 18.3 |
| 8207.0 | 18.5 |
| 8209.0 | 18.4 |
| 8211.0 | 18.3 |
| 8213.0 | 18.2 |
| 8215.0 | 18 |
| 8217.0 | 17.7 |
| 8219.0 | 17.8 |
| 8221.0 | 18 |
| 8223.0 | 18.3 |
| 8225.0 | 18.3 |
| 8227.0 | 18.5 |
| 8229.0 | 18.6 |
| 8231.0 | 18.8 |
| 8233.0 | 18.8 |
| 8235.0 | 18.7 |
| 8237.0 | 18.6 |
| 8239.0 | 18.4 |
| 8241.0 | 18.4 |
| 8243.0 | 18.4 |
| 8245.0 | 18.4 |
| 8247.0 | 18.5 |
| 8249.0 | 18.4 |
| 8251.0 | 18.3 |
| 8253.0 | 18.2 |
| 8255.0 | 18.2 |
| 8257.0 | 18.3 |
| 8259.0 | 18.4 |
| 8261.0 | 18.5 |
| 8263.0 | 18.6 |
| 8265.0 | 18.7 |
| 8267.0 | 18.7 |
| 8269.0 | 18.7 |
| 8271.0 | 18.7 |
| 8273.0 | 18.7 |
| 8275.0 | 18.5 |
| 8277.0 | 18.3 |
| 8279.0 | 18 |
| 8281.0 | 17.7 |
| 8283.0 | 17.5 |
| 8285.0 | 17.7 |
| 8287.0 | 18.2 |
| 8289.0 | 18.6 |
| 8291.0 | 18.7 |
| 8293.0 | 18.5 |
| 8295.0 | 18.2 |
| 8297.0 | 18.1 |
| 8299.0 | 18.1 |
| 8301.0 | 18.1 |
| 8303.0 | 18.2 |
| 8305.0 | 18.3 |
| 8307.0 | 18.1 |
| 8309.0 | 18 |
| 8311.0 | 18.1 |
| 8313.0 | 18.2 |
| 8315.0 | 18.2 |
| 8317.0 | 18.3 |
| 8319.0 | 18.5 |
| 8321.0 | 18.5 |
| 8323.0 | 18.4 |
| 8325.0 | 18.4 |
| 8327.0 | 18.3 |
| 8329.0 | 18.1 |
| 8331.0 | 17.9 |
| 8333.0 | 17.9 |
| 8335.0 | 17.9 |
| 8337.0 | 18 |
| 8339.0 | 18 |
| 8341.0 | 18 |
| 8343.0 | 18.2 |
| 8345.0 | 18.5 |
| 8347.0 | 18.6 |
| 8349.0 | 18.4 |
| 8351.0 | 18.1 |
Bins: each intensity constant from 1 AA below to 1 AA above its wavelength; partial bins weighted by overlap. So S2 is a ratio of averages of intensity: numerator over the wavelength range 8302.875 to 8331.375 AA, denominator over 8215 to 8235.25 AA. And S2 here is 1.00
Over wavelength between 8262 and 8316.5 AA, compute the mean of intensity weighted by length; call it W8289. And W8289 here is 18.3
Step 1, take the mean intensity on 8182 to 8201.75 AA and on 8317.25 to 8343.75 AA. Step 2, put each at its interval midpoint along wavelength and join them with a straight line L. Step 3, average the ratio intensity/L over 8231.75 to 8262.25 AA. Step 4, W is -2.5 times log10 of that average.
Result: -0.02 mag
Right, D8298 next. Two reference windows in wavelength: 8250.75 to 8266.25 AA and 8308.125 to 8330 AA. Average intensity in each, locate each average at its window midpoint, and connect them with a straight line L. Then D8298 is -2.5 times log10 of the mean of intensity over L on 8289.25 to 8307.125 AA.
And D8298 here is 0.00 mag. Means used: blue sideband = 18.4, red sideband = 18.3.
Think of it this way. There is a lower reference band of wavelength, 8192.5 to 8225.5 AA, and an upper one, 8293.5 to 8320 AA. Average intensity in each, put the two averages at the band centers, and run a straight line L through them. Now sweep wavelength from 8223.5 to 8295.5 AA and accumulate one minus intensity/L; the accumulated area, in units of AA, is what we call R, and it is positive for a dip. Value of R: -1.0 AA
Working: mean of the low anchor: 18.1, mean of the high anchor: 18.2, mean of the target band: 18.4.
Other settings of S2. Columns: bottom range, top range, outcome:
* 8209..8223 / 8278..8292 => 1.00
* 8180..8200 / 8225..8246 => 1.02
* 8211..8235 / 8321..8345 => 0.99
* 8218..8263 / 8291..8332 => 0.99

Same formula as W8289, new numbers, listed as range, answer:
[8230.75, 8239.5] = 18.7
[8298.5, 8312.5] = 18.1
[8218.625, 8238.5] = 18.5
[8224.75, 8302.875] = 18.4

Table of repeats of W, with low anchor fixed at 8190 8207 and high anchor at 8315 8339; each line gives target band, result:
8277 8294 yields 0.00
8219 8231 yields -0.01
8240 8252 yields -0.01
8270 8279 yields -0.02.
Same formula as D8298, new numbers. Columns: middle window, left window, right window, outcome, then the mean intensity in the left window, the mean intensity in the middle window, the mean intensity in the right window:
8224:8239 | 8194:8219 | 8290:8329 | -0.028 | 18.1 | 18.6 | 18.3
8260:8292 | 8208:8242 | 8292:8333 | -0.006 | 18.3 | 18.4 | 18.2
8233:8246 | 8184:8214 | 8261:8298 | -0.014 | 18.2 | 18.5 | 18.3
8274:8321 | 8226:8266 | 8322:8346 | 0.006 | 18.5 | 18.2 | 18.1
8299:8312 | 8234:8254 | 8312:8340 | 0.007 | 18.4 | 18.1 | 18.2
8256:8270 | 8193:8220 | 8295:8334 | -0.025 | 18.1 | 18.6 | 18.2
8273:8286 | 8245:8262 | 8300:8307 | 0.015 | 18.4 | 18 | 18.2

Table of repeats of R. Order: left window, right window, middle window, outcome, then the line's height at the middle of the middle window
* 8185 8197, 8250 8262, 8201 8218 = 0.16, 18.3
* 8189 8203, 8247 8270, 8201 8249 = -0.09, 18.3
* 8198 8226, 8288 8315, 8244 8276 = -0.56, 18.2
